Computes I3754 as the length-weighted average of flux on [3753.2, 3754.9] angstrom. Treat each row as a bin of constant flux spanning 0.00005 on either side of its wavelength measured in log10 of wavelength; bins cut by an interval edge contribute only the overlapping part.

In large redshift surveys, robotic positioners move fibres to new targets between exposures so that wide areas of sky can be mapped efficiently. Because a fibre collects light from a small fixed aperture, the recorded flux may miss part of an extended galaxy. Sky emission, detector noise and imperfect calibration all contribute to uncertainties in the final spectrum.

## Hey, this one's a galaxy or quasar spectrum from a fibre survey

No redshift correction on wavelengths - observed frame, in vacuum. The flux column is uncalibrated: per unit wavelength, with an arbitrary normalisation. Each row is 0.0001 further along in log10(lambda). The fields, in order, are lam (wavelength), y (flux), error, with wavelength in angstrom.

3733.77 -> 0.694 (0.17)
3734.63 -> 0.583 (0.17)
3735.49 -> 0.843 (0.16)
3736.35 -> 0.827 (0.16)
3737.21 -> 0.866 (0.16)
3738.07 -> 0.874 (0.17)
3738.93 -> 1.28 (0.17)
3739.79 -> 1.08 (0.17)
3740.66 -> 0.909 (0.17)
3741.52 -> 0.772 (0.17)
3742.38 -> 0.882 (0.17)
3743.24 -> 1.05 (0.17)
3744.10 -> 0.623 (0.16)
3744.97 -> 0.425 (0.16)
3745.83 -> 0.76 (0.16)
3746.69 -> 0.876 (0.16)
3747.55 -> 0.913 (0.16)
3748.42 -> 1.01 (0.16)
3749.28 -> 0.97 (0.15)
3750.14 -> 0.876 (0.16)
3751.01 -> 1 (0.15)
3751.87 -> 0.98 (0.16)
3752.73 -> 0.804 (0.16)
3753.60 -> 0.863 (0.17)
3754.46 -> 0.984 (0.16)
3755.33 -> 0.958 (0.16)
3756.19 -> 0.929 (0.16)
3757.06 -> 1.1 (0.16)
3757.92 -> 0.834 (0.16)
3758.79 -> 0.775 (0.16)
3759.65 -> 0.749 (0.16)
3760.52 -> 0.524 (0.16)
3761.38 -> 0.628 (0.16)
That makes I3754 0.924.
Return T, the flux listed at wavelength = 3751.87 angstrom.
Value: 0.98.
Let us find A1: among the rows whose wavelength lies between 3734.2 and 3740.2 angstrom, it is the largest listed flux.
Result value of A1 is 1.28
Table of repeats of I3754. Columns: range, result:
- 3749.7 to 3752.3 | 0.953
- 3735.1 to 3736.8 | 0.836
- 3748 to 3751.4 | 0.963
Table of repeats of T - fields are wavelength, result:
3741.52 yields 0.772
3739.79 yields 1.08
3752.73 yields 0.804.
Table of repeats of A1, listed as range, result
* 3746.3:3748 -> 0.913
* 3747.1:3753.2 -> 1.01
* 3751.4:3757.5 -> 1.1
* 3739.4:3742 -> 1.08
